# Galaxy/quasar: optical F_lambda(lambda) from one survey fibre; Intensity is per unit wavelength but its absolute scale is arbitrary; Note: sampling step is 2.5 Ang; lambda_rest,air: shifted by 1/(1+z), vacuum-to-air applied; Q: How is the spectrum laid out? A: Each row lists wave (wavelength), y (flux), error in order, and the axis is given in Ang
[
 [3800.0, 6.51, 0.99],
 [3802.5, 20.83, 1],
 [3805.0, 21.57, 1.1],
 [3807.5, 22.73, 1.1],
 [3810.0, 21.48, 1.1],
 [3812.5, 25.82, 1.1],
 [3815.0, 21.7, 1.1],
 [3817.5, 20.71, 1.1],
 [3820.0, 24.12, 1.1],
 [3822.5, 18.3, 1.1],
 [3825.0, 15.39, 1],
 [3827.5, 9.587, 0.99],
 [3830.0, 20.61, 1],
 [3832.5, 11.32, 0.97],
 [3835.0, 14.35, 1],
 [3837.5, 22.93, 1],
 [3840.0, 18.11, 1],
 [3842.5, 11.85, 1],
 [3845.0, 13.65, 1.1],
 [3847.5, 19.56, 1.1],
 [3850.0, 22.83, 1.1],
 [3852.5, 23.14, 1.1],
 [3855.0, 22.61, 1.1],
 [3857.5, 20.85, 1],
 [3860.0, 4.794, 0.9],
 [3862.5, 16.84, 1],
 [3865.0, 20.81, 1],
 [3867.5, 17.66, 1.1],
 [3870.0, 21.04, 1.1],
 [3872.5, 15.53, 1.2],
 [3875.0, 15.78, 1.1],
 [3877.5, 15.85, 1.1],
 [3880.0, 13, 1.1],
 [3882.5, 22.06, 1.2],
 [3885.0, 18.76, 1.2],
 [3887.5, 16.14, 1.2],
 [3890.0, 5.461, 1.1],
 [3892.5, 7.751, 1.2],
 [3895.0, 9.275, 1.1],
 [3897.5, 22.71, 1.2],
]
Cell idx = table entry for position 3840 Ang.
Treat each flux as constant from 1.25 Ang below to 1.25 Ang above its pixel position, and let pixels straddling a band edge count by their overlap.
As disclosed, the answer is 18.11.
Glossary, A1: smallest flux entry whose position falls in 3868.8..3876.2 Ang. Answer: 15.53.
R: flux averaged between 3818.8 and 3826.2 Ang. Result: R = 19.3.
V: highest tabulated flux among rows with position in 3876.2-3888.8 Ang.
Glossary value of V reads 22.06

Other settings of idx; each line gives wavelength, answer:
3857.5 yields 20.85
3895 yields 9.275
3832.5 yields 11.32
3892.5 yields 7.751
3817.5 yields 20.71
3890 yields 5.461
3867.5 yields 17.66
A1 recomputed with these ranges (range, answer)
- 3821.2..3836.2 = 9.587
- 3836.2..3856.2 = 11.85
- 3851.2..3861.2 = 4.794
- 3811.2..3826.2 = 15.39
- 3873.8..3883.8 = 13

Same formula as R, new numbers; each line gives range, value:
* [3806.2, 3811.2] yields 22.1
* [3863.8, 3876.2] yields 18.2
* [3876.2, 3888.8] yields 17.1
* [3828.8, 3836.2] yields 15.4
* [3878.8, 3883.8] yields 17.6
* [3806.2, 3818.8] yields 22.5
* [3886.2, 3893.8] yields 9.84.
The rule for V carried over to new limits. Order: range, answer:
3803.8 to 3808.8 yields 22.73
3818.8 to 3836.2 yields 24.12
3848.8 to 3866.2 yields 23.14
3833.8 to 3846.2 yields 22.93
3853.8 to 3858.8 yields 22.61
